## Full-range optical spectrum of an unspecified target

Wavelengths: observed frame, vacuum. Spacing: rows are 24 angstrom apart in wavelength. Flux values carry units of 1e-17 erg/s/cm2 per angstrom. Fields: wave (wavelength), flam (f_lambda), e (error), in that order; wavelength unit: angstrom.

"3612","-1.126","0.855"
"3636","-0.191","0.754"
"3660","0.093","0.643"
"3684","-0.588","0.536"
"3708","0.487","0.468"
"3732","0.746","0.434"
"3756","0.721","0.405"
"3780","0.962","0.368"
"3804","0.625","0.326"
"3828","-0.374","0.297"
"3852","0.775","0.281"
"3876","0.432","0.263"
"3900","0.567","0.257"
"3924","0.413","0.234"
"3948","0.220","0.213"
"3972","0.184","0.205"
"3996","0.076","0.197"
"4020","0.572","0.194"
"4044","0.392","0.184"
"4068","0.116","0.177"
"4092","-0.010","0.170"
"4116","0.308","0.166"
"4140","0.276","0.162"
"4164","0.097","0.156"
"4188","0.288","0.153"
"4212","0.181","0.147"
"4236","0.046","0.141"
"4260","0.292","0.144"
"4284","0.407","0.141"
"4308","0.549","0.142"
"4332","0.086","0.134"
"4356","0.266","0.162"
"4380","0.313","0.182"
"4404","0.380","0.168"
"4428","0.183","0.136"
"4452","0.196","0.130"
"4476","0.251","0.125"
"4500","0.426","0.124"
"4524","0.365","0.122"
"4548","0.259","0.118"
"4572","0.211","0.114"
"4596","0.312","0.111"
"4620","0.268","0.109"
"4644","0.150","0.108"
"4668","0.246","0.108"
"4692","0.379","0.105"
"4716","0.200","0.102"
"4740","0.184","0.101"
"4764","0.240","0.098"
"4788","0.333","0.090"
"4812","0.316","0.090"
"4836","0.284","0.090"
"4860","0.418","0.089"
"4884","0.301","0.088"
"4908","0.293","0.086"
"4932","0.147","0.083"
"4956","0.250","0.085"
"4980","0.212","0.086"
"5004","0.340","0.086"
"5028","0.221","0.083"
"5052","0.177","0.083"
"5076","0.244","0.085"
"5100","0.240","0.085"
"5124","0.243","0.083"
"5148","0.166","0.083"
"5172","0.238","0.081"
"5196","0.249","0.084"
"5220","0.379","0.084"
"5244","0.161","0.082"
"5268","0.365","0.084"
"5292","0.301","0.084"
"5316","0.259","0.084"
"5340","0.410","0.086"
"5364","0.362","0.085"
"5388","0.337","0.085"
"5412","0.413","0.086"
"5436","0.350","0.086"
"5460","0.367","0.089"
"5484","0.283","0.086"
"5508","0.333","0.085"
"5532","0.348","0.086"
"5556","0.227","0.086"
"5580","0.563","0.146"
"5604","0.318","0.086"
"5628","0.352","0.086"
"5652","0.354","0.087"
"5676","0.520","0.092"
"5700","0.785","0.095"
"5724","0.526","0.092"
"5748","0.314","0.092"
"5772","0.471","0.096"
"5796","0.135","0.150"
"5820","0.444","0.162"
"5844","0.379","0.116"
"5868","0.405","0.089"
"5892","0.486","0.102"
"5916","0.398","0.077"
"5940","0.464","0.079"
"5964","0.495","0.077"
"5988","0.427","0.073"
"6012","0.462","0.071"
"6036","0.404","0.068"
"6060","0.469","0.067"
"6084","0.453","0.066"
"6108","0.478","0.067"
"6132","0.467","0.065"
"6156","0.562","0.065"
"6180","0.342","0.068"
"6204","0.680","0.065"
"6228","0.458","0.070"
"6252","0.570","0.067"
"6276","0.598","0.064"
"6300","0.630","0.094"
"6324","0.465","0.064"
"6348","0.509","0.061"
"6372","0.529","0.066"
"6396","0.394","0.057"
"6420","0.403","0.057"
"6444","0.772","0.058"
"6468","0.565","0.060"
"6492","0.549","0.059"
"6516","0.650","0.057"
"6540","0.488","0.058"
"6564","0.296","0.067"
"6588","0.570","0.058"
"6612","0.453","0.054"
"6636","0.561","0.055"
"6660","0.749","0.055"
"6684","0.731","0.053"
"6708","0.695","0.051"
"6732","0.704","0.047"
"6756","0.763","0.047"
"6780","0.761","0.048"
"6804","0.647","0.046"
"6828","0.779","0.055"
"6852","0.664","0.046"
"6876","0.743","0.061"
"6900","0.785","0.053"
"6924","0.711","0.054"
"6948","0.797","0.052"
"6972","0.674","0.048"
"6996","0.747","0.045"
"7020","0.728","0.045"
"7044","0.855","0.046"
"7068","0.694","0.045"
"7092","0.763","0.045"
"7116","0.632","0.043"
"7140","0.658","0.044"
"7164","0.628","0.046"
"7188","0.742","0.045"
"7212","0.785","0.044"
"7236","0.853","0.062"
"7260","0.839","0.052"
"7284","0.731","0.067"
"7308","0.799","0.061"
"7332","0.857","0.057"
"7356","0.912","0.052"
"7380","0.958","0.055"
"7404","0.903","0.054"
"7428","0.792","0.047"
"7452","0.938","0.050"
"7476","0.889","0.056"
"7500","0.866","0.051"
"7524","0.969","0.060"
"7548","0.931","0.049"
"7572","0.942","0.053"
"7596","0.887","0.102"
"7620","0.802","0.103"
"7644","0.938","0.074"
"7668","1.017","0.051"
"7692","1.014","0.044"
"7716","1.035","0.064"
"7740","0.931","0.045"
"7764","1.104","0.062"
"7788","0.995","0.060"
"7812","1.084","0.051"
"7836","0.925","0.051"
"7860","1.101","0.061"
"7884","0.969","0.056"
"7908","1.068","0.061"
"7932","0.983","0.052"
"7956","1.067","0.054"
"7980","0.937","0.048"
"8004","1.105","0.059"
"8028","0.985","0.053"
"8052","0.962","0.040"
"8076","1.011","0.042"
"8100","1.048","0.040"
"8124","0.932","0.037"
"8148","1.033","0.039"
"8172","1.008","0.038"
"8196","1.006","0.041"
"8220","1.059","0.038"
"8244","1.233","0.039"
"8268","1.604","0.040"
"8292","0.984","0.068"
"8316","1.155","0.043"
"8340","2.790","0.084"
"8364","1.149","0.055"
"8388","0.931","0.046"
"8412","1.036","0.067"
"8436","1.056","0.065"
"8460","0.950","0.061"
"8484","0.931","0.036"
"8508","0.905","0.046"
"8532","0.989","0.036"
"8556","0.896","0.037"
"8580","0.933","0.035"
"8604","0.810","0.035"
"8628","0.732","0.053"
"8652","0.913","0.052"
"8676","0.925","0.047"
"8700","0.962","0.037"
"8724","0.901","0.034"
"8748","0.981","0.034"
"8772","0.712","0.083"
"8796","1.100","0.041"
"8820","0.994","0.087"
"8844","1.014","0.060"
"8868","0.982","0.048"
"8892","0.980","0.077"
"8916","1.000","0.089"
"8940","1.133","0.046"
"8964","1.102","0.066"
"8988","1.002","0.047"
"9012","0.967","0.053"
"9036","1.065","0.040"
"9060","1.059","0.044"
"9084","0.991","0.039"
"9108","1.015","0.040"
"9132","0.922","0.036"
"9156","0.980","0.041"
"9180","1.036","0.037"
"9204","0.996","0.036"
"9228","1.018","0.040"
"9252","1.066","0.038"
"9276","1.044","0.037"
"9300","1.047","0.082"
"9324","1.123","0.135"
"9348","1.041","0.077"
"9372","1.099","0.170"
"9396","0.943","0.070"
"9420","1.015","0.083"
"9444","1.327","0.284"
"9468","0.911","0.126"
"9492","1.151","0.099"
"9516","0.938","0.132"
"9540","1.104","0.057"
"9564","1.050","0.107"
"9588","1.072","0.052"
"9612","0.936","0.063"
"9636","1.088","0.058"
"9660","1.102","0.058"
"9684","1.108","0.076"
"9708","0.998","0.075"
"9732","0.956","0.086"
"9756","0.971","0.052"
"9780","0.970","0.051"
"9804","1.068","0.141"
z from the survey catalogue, 0.666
